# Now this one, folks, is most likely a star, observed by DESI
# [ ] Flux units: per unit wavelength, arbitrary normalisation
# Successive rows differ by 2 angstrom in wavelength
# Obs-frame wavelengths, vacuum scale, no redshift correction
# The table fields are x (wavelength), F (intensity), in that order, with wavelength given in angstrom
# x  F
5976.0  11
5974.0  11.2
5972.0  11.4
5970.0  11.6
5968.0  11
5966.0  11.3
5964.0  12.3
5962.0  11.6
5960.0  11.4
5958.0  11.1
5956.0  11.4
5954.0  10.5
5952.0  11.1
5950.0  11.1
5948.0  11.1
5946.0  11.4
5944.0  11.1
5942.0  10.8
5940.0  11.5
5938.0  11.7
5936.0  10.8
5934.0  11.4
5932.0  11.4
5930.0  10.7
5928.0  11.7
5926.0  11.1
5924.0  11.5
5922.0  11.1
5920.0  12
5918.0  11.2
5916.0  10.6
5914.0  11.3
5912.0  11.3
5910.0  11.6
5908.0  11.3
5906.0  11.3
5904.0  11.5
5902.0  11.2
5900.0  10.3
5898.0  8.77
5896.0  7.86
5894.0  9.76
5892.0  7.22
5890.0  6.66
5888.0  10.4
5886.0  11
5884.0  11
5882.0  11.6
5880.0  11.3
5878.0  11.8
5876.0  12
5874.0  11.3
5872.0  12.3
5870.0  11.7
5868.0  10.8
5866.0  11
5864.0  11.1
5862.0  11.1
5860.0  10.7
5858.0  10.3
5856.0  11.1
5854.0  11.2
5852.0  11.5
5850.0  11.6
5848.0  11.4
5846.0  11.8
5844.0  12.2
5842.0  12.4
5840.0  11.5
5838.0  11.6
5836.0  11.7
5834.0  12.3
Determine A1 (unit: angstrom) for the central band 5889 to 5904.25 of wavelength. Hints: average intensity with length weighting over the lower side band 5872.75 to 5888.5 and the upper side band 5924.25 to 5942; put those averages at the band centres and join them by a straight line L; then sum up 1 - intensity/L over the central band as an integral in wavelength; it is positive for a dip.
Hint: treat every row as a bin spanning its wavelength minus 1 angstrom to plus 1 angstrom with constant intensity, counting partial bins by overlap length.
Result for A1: 3.1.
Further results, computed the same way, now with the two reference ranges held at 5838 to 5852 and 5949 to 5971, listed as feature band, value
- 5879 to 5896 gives 2.7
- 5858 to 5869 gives 0.8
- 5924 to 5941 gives 0.2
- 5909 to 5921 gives 0.2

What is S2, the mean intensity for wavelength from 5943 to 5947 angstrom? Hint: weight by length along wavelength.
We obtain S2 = 11.2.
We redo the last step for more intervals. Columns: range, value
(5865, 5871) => 11.2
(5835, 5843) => 11.8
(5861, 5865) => 11.1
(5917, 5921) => 11.6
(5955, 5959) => 11.2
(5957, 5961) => 11.2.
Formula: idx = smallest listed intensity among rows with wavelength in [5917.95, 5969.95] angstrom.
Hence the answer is 10.5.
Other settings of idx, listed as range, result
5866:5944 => 6.66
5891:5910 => 7.22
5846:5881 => 10.3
